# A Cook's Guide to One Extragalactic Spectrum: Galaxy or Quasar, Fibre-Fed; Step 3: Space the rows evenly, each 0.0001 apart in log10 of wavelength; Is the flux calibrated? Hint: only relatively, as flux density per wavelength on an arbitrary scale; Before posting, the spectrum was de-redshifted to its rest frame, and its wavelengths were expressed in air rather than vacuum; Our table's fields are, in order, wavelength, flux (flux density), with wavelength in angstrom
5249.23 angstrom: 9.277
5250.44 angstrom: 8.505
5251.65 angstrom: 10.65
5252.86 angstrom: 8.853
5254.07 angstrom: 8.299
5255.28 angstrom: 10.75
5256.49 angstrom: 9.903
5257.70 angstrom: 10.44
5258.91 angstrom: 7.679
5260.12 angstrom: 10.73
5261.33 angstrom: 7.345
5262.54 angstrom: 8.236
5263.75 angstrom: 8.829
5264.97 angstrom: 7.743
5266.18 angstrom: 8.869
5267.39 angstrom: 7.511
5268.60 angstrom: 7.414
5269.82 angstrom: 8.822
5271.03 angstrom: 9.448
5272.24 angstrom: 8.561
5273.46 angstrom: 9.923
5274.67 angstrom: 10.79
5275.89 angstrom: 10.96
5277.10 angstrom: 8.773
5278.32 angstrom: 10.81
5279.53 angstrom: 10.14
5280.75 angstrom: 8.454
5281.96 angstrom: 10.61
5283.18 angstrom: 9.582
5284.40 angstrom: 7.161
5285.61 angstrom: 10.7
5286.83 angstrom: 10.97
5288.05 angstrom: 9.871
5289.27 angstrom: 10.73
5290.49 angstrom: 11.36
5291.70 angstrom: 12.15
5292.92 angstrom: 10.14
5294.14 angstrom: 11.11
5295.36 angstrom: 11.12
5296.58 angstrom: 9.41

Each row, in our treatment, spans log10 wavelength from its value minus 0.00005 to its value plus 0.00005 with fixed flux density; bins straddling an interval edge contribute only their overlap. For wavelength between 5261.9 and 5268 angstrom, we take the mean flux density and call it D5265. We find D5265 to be 8.24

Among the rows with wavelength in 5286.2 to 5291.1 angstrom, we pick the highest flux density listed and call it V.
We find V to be 11.36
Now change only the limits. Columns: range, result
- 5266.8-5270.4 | 8.822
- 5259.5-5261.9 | 10.73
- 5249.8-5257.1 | 10.75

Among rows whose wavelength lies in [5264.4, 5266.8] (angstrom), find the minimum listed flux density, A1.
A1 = 7.743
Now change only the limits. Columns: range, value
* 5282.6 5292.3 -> 7.161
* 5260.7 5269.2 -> 7.345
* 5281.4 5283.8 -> 9.582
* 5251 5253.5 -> 8.853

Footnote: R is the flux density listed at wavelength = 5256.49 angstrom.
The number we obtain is 9.903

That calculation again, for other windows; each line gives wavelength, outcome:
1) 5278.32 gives 10.81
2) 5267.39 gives 7.511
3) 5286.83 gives 10.97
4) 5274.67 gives 10.79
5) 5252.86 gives 8.853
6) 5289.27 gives 10.73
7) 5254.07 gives 8.299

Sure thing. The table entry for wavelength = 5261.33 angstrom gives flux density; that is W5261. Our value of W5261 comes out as 7.345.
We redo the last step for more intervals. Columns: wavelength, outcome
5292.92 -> 10.14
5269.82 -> 8.822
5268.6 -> 7.414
